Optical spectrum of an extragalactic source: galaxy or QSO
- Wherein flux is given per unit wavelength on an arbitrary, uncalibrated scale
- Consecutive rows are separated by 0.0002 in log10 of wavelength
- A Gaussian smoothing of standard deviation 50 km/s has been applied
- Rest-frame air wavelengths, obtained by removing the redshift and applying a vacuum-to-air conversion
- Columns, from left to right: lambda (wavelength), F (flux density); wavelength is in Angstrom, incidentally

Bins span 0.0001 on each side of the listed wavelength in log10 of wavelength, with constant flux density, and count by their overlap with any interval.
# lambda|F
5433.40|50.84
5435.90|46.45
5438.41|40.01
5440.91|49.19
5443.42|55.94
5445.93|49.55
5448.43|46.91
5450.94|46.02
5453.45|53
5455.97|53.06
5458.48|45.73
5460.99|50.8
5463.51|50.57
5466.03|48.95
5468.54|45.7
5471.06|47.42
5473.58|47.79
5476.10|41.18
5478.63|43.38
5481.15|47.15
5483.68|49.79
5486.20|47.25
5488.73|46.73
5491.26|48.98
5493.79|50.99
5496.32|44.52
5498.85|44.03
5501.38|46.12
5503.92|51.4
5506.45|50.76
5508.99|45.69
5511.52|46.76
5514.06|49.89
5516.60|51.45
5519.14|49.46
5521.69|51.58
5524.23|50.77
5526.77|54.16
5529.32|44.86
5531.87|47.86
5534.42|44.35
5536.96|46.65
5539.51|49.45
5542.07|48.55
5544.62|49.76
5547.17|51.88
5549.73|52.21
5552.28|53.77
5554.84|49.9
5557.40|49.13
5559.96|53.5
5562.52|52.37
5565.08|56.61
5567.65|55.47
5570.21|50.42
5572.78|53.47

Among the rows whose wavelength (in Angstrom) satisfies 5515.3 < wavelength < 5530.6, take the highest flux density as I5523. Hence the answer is 54.16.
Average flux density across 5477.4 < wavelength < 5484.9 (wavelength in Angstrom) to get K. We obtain 46.8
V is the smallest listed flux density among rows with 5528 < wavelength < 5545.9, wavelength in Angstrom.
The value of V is 44.35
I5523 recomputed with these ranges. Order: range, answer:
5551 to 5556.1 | 53.77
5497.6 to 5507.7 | 51.4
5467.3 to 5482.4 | 47.79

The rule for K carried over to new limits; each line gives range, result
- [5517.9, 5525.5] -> 50.6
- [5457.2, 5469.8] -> 48.4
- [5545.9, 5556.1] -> 51.9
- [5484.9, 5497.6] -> 47.7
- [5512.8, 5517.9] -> 50.7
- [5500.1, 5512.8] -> 48.2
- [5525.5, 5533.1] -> 48.9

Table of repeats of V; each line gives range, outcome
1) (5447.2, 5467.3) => 45.73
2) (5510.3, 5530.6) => 44.86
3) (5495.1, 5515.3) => 44.03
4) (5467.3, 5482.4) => 41.18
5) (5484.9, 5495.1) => 46.73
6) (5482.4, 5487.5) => 47.25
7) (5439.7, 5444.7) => 49.19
